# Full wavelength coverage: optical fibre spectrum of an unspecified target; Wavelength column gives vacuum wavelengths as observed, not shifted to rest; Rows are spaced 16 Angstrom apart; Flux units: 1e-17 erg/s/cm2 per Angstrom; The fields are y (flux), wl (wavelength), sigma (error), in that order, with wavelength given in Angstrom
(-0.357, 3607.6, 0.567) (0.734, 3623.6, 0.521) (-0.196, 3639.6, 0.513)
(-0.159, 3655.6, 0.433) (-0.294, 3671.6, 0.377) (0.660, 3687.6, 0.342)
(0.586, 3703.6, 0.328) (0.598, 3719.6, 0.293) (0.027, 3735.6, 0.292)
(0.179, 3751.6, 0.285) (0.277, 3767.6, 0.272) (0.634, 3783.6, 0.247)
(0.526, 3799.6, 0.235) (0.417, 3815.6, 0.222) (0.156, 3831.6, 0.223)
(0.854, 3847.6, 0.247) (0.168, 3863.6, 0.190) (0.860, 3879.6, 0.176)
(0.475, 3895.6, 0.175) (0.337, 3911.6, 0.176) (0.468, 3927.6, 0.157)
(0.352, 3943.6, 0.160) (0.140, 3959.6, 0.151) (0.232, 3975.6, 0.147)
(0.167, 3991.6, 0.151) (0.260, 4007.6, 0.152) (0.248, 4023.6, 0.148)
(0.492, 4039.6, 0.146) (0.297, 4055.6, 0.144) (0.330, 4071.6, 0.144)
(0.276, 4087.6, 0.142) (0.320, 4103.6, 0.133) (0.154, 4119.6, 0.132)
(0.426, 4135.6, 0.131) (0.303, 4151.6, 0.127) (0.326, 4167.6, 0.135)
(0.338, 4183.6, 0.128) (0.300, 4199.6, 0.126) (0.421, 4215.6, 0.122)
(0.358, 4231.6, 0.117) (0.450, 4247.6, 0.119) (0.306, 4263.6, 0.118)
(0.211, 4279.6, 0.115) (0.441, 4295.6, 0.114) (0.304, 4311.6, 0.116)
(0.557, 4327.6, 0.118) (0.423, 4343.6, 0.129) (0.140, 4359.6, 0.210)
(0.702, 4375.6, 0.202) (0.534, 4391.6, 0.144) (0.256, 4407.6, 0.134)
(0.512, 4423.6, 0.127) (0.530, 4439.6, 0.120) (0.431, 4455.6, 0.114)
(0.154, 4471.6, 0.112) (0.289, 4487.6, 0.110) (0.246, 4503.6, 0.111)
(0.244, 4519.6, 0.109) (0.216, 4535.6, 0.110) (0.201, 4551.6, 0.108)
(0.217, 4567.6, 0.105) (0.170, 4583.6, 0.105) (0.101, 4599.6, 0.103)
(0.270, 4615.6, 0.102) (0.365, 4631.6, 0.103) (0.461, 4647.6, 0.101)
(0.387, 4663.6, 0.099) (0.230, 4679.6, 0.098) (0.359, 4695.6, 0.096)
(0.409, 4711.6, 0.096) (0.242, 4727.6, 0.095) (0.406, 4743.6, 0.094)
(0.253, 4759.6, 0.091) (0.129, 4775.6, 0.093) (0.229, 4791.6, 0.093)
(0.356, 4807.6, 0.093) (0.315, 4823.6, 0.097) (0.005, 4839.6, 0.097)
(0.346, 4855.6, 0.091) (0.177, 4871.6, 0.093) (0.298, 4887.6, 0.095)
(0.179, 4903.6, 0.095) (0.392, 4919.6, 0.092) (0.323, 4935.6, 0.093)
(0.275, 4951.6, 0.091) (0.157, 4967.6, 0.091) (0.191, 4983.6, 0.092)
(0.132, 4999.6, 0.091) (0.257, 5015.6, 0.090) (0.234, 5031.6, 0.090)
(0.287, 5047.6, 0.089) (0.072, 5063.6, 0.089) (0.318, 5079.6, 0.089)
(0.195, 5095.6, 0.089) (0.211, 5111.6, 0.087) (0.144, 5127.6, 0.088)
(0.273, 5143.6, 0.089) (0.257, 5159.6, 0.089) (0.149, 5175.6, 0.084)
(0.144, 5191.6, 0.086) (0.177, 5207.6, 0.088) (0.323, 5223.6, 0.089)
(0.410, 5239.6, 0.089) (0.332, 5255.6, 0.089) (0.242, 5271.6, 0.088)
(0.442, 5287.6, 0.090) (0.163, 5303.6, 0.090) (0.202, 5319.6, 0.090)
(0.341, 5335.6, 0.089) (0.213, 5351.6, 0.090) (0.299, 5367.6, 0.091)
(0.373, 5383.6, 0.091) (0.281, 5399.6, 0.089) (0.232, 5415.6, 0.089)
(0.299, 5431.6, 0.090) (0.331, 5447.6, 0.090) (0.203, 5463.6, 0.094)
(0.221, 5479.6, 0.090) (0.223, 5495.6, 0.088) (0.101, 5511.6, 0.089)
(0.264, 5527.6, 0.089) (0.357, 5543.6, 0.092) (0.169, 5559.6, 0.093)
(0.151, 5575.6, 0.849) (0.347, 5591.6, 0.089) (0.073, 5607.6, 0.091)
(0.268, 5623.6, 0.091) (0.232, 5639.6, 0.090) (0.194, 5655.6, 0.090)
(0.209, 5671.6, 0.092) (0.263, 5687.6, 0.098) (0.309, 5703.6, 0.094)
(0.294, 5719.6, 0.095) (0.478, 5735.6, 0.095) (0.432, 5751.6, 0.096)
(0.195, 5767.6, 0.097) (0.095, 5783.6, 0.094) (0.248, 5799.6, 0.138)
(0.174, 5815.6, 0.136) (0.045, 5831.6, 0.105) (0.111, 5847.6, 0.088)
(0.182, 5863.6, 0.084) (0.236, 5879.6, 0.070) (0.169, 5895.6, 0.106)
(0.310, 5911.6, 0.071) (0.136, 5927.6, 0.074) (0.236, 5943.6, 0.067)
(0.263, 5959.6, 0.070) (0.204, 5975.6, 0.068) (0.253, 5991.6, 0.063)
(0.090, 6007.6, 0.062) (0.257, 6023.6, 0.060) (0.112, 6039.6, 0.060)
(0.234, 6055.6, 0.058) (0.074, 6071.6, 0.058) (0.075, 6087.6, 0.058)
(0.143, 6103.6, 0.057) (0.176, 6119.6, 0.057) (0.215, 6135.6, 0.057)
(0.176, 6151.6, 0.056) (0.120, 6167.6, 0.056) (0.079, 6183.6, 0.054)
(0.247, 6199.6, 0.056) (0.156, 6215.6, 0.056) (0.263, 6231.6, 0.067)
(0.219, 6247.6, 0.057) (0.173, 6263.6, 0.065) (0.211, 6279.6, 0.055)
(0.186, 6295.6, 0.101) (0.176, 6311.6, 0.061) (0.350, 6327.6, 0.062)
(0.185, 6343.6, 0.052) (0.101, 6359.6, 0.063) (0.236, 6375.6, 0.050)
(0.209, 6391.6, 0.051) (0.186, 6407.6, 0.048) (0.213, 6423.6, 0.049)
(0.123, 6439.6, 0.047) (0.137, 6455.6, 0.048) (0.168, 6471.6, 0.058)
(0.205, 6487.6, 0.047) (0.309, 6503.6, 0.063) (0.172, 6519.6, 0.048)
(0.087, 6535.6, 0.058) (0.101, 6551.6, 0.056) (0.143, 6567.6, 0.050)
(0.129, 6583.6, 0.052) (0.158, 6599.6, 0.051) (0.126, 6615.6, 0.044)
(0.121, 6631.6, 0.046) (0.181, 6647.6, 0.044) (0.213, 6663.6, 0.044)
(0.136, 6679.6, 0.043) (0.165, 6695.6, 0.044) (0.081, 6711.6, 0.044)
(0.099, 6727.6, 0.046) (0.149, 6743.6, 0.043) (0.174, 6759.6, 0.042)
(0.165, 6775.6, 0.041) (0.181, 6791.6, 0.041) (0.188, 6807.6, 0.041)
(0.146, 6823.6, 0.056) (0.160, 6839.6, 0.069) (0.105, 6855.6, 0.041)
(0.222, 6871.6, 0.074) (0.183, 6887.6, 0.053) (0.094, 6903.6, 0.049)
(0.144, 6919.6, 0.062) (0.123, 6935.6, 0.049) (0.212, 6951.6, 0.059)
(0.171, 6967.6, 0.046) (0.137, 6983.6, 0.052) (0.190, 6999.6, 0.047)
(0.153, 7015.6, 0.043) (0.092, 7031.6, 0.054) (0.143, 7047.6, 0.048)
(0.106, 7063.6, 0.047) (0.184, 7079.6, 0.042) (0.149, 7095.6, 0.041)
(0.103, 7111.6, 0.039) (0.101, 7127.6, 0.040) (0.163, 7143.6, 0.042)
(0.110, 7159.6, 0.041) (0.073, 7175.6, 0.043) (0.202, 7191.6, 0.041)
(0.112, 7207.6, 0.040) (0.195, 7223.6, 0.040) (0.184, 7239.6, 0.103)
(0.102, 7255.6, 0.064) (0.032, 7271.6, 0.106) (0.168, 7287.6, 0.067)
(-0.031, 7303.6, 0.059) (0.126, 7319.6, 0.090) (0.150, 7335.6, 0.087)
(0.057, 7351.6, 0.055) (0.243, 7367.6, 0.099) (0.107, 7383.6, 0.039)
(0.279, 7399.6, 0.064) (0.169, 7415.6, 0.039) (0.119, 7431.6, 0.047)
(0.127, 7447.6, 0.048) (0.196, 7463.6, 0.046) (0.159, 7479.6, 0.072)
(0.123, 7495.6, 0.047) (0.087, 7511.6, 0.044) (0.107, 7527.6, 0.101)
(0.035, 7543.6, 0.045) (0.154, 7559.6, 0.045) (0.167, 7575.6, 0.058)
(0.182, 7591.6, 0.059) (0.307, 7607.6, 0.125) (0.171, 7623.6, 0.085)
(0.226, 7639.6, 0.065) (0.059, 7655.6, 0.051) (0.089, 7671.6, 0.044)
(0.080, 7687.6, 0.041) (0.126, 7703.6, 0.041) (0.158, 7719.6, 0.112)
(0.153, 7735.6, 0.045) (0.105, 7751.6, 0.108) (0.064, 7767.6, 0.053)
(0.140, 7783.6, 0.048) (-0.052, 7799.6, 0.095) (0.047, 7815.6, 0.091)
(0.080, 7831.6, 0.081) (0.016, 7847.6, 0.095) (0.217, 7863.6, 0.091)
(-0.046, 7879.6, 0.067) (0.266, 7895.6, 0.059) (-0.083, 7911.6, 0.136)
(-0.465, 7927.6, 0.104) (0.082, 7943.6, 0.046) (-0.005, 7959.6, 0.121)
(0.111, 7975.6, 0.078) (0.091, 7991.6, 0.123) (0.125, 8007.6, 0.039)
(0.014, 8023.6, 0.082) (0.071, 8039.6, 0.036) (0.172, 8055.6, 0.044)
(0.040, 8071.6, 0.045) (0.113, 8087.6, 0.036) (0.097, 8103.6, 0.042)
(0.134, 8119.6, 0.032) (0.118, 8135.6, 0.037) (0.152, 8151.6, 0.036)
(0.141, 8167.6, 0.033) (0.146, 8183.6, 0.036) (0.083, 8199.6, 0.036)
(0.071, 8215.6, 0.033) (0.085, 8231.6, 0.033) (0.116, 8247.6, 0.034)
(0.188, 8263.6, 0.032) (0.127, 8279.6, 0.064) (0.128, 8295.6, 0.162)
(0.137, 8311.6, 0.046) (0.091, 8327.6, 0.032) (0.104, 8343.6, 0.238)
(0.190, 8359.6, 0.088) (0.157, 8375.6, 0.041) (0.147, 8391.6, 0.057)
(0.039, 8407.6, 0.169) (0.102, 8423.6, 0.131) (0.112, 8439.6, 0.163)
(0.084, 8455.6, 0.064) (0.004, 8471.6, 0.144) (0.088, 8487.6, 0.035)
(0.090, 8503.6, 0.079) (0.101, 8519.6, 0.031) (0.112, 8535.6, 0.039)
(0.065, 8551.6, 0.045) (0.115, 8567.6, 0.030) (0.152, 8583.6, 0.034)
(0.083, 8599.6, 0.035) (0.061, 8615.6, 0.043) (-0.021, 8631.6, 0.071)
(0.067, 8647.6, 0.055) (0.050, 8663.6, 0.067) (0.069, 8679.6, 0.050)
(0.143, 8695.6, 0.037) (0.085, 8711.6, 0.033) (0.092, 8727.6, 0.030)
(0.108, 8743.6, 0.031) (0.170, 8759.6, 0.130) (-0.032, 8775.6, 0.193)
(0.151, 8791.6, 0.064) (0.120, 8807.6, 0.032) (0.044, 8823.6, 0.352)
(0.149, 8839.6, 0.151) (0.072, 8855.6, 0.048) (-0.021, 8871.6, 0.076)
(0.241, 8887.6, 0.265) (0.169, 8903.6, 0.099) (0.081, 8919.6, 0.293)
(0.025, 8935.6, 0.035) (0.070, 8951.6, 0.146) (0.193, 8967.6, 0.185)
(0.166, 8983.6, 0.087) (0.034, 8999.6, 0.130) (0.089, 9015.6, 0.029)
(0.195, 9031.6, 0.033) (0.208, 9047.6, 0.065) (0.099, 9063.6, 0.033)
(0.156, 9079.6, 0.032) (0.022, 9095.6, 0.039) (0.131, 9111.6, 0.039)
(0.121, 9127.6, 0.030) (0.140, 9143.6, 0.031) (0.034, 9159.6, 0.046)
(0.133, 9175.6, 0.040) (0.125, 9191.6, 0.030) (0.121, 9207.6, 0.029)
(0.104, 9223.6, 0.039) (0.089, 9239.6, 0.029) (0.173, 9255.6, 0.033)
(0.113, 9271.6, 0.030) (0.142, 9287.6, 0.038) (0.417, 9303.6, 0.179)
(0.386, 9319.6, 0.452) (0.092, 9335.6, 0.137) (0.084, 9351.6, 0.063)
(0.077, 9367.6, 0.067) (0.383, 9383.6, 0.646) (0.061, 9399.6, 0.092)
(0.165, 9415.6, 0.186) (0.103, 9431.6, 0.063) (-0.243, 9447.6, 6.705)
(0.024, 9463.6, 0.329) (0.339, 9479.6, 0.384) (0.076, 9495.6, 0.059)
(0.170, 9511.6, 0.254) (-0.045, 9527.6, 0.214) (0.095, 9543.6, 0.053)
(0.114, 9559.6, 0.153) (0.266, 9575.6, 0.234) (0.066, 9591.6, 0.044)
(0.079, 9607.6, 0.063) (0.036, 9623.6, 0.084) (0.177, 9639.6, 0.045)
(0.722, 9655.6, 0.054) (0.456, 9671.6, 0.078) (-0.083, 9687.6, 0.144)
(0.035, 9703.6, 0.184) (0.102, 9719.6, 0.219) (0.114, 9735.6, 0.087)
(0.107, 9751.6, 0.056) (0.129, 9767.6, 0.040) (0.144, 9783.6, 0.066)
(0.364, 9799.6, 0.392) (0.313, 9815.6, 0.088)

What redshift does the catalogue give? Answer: 1.59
